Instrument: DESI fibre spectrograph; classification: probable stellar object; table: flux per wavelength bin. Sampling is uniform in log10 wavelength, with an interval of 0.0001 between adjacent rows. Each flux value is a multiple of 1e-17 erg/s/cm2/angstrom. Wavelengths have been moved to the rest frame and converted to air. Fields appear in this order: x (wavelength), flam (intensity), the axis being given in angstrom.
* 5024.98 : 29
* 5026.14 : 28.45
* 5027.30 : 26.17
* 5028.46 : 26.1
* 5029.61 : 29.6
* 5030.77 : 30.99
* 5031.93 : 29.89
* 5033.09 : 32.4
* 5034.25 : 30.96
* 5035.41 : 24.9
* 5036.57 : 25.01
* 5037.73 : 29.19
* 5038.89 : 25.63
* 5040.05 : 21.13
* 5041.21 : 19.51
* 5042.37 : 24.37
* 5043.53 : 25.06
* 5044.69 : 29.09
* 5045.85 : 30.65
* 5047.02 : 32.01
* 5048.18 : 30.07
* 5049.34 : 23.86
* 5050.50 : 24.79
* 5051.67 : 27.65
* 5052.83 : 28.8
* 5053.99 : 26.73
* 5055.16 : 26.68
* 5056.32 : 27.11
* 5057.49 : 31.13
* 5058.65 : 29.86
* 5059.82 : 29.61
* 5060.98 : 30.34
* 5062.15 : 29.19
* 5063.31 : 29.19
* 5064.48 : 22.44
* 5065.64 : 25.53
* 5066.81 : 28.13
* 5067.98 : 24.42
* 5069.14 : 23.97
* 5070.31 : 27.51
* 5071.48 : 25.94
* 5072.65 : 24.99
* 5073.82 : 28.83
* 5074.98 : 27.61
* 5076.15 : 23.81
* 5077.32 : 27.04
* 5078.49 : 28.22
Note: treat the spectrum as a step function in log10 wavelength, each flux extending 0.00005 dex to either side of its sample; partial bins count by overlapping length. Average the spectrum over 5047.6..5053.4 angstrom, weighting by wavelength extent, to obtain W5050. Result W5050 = 27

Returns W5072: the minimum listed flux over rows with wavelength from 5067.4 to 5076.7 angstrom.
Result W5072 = 23.81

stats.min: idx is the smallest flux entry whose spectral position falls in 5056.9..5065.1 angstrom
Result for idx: 22.44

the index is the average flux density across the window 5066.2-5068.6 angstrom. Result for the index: 26.2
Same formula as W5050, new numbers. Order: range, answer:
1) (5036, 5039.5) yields 26.6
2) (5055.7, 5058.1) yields 29.1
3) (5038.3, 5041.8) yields 22.1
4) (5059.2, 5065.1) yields 28.2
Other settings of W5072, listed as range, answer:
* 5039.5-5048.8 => 19.51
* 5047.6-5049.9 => 23.86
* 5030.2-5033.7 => 29.89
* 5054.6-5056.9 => 26.68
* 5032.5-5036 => 24.9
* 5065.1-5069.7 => 23.97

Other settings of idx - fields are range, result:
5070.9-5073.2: 24.99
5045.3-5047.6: 30.65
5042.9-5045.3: 25.06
